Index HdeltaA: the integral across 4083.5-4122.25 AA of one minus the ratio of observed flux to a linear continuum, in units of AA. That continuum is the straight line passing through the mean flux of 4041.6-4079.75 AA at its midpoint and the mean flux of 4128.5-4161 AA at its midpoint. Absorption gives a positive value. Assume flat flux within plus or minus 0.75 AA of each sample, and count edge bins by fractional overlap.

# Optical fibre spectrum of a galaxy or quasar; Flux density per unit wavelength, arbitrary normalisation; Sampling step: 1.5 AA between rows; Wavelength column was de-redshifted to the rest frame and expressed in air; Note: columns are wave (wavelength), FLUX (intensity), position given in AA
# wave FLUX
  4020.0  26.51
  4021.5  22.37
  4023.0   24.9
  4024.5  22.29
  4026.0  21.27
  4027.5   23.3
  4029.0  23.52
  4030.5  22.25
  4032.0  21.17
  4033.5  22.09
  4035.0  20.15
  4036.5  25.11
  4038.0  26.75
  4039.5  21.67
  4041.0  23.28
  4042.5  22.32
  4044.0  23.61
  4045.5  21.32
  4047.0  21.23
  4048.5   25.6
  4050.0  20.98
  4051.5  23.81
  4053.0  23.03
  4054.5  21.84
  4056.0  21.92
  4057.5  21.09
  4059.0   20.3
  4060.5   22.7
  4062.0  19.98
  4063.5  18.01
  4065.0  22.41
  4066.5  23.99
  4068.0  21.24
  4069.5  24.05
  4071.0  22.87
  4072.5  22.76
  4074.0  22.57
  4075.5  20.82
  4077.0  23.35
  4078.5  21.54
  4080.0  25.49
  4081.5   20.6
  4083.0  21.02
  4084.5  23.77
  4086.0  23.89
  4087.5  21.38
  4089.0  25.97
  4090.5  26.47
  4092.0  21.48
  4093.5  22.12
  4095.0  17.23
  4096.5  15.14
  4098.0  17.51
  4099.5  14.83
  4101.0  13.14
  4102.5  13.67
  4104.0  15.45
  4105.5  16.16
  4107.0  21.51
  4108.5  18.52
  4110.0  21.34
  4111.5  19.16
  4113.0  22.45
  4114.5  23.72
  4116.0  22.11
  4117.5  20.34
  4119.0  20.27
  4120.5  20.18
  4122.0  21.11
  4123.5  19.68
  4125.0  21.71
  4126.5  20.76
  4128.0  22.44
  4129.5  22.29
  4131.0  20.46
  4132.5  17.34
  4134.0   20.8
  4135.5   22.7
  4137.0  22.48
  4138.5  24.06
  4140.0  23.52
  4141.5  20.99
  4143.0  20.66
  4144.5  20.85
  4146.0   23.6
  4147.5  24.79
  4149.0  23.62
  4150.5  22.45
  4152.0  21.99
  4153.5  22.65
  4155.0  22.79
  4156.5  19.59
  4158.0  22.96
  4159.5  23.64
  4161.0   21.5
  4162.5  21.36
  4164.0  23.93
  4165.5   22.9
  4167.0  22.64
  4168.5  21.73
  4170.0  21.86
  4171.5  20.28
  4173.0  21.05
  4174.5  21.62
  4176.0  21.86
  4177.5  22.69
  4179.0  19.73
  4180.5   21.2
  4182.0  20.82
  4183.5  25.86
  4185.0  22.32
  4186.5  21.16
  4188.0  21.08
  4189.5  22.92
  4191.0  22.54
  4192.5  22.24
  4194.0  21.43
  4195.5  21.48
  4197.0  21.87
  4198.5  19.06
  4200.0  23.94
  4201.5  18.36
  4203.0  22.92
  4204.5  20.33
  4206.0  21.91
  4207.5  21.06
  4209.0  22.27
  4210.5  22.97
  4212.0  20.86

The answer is 3.8 AA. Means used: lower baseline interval 22.2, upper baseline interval 22.1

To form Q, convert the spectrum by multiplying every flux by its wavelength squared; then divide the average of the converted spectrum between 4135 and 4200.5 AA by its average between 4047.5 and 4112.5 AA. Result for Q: 1.10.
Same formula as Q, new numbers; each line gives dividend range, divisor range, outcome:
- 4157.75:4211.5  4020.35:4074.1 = 1.04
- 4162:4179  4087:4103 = 1.19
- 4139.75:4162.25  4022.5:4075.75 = 1.05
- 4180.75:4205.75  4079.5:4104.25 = 1.14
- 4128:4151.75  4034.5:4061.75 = 1.02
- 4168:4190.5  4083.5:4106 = 1.18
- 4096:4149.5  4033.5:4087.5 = 0.93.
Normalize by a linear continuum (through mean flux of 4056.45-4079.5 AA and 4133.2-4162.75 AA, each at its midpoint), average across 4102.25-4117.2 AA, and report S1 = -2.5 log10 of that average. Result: 0.13 mag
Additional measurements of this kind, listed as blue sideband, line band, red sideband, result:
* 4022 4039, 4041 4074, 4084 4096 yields 0.03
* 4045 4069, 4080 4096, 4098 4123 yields -0.11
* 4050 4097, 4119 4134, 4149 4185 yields 0.07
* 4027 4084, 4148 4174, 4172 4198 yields -0.01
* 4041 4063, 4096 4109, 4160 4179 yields 0.33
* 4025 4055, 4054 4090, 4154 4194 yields 0.01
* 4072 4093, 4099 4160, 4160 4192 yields 0.08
